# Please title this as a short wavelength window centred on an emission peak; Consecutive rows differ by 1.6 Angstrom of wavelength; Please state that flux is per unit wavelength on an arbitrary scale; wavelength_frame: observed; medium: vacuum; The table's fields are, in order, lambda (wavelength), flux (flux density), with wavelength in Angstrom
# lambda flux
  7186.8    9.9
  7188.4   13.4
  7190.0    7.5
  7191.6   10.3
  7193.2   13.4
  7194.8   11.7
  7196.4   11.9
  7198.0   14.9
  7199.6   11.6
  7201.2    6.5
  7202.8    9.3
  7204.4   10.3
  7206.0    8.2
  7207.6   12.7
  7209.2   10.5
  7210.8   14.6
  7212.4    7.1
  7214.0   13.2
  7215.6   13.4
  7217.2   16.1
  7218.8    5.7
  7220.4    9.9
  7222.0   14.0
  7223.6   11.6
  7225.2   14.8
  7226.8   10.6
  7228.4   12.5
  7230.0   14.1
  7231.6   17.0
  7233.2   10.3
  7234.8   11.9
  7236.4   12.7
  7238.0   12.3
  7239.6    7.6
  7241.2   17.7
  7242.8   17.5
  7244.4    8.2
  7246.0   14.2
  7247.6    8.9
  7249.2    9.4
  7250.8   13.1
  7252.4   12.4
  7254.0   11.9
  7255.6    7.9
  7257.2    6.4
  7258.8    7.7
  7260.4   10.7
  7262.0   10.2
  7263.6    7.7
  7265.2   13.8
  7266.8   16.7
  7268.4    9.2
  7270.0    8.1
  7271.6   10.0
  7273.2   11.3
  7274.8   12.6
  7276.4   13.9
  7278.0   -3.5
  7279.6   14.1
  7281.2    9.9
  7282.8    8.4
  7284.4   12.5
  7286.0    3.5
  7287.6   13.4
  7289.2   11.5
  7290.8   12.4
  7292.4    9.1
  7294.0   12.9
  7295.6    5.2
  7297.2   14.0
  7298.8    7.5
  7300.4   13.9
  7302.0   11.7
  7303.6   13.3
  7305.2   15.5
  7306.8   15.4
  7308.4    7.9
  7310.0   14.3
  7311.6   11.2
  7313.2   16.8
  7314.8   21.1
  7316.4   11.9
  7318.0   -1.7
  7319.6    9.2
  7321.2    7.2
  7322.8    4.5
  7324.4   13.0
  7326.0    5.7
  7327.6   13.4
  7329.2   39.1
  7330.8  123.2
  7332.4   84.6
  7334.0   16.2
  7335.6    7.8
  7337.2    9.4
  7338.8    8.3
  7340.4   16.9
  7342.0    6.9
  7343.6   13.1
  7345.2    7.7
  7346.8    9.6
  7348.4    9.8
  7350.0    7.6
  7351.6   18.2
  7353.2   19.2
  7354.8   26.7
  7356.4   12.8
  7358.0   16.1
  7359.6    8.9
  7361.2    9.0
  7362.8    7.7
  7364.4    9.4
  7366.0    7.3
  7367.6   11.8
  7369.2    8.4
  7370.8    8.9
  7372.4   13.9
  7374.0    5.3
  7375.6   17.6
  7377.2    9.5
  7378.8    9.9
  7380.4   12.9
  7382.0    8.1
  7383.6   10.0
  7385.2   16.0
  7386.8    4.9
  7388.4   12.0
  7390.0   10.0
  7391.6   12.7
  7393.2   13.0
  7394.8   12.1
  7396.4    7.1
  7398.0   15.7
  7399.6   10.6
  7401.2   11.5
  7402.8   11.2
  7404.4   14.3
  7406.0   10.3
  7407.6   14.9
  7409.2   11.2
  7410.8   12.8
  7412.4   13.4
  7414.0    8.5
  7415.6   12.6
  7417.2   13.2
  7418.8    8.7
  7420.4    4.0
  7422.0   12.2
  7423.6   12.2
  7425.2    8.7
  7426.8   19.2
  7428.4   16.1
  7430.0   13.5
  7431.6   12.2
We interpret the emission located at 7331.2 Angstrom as H-alpha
